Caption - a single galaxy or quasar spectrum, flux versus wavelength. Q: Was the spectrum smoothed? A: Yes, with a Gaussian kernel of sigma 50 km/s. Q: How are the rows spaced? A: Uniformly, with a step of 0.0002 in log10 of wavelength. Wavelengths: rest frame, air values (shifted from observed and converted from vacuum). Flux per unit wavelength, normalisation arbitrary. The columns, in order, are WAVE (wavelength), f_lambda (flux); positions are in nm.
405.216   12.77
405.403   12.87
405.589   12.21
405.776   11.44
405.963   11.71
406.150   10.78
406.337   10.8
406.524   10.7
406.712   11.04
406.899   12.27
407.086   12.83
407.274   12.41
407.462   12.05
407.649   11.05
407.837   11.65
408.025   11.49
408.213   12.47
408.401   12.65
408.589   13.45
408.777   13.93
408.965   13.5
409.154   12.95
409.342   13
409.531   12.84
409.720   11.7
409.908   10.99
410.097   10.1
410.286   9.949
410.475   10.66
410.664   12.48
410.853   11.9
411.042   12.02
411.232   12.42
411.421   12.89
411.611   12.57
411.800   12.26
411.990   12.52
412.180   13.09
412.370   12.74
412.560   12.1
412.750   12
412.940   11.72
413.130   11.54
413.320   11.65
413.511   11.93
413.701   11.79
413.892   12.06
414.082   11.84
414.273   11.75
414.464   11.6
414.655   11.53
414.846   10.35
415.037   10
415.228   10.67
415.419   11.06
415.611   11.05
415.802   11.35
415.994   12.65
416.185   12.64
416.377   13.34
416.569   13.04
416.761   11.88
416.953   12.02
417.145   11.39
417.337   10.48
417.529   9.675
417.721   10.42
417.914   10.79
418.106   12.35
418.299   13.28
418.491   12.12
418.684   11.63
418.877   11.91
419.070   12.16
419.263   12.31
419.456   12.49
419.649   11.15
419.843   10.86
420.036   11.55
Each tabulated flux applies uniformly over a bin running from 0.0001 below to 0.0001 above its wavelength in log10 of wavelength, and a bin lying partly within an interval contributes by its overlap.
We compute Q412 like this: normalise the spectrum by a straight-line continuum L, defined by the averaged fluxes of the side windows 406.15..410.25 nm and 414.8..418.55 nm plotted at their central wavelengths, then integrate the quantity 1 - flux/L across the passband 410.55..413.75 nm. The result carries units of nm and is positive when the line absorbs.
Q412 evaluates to -0.11 nm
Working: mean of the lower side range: 12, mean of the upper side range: 11.5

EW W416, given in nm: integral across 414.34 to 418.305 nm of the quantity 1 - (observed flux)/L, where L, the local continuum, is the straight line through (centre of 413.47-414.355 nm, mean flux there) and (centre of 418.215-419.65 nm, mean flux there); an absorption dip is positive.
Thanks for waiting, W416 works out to 0.19 nm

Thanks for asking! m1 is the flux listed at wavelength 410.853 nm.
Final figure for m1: 11.9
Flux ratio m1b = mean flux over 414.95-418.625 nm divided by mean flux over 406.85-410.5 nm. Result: 0.96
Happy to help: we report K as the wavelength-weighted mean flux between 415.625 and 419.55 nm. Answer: 11.9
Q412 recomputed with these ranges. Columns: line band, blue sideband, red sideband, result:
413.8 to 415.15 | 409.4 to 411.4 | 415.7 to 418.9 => 0.05 nm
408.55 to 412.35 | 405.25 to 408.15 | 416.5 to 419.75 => -0.18 nm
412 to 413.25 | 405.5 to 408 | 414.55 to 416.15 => -0.10 nm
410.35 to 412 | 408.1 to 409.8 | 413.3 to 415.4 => 0.02 nm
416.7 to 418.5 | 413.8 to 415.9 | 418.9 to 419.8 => 0.04 nm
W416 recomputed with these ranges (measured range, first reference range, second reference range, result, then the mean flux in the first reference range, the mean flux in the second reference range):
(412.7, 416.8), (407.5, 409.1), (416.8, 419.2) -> 0.06 nm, 12.5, 11.5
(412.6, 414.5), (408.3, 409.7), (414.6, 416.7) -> 0.04 nm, 13.1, 11.6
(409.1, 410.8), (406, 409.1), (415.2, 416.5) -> 0.06 nm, 12.1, 11.9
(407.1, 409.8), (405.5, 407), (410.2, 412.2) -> -0.20 nm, 11.4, 12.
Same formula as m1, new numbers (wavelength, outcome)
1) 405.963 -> 11.71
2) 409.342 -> 13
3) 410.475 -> 10.66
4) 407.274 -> 12.41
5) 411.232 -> 12.42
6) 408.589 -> 13.45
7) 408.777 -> 13.93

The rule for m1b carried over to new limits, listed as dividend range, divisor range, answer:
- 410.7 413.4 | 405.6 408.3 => 1.05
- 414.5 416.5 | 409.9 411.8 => 0.99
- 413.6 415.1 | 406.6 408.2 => 0.96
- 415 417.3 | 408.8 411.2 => 0.99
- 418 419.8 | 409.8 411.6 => 1.05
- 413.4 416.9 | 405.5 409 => 0.97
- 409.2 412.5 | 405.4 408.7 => 1.01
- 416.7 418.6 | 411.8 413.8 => 0.94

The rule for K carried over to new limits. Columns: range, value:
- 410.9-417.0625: 11.9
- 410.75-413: 12.4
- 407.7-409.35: 12.7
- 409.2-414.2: 12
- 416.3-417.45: 12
